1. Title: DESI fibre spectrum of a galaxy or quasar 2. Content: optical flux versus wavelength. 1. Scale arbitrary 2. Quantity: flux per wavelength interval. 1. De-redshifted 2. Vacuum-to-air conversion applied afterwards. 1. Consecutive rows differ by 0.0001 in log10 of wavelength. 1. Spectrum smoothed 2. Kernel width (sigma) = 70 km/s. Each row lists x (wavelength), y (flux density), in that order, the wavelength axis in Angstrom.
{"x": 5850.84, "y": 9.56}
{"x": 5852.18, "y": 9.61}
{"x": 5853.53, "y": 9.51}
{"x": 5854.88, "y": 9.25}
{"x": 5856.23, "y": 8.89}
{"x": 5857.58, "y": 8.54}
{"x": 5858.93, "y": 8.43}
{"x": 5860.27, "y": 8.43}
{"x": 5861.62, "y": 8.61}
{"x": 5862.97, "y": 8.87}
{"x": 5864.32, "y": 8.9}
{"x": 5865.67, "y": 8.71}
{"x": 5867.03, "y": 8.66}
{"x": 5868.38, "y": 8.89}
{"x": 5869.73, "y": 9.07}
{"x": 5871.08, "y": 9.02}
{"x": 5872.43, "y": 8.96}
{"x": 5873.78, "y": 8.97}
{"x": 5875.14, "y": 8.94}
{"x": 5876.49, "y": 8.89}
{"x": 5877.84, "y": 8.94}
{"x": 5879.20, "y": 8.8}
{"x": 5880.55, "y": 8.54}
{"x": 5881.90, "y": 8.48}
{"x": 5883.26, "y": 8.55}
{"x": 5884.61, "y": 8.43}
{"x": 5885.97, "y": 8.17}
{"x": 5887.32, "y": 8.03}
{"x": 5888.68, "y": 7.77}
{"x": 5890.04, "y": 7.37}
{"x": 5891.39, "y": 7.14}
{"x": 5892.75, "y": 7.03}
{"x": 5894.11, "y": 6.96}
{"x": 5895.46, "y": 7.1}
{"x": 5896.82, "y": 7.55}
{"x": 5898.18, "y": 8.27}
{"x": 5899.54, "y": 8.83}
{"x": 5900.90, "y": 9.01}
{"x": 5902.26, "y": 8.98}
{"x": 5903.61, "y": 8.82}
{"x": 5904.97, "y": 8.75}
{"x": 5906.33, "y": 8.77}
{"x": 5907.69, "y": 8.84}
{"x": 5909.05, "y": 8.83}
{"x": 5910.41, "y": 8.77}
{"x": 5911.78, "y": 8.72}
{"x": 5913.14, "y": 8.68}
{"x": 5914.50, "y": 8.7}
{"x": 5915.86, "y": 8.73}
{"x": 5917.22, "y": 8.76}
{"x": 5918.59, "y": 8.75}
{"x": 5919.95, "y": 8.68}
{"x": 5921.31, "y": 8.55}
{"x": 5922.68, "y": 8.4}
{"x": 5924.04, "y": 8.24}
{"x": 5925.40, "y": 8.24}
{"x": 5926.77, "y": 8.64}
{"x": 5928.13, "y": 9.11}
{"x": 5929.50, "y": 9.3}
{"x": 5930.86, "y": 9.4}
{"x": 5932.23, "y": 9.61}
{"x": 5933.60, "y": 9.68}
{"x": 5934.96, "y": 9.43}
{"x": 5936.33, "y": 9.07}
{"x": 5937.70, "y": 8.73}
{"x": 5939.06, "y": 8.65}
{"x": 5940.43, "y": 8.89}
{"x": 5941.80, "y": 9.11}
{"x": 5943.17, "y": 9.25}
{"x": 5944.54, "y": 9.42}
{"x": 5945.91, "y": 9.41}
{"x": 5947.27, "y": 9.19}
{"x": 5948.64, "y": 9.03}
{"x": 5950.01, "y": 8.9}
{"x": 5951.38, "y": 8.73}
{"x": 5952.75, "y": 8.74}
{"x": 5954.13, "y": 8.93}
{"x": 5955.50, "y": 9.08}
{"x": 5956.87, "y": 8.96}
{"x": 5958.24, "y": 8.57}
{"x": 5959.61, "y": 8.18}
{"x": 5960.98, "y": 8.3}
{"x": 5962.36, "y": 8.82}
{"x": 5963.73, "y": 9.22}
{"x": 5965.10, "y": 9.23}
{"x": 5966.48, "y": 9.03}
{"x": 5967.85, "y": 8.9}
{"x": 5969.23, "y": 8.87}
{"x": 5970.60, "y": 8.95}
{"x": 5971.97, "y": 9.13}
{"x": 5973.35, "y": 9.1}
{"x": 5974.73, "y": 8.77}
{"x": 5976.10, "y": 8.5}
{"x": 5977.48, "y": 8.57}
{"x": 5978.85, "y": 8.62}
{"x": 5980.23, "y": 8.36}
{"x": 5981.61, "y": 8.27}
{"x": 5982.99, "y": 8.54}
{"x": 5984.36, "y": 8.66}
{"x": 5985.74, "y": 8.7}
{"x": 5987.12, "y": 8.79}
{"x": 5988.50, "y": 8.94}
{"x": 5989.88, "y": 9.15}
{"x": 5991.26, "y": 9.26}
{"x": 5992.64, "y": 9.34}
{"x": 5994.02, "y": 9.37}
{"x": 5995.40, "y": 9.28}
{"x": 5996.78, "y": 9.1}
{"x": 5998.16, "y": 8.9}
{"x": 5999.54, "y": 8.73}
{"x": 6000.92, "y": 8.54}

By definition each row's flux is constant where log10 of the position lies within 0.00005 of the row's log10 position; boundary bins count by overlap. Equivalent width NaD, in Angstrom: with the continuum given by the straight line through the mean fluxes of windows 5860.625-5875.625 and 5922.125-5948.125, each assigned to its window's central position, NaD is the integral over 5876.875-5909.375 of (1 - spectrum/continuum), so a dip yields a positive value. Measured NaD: 2.5 Angstrom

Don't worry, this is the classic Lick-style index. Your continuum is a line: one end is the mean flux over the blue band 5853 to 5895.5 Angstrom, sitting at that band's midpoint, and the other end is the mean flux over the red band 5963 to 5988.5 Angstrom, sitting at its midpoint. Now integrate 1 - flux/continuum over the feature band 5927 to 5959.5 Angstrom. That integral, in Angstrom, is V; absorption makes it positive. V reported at -1.4 Angstrom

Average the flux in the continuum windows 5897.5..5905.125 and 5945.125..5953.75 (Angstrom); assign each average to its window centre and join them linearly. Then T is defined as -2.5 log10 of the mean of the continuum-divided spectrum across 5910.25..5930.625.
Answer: 0.02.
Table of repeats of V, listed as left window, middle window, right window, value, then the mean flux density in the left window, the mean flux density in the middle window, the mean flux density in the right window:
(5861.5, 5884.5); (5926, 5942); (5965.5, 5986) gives -0.7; 8.81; 9.13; 8.74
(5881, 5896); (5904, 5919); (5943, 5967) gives -1.1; 7.75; 8.75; 8.94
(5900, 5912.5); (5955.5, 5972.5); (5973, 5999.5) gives 0.0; 8.83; 8.86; 8.85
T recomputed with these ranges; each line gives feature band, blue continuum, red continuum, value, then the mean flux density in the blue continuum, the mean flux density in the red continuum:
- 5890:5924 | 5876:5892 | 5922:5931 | 0.02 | 8.26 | 8.73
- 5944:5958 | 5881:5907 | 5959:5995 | -0.05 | 8.11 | 8.83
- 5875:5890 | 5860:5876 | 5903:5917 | 0.05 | 8.84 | 8.76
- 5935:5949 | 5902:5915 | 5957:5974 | -0.03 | 8.78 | 8.86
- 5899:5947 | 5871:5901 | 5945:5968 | -0.04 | 8.22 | 8.9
